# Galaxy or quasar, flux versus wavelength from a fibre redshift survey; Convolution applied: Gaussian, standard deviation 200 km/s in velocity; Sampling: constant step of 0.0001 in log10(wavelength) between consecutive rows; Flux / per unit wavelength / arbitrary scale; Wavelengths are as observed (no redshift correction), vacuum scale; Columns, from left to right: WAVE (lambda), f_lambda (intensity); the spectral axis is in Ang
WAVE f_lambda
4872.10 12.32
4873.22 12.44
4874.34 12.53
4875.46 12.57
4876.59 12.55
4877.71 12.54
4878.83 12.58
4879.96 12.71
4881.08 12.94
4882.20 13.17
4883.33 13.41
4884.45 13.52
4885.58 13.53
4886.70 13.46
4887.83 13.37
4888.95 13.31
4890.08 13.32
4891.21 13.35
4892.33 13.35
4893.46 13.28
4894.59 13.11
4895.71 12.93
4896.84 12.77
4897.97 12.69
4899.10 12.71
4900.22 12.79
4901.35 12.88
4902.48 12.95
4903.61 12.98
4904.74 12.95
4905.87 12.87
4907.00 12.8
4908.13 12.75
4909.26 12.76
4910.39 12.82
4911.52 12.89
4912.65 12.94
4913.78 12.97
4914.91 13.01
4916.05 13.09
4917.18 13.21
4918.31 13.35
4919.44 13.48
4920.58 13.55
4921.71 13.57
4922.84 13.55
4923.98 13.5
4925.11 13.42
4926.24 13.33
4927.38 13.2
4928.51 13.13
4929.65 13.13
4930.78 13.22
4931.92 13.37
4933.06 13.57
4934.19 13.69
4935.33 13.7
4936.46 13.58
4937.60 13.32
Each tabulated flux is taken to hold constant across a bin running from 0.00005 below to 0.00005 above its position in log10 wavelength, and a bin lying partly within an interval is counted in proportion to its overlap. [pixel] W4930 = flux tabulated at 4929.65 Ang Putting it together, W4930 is 13.13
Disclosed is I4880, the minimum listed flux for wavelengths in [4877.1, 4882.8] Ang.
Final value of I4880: 12.54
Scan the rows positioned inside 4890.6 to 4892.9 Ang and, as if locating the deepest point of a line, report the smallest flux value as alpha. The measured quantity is 13.35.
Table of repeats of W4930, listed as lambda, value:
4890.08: 13.32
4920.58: 13.55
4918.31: 13.35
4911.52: 12.89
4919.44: 13.48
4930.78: 13.22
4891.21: 13.35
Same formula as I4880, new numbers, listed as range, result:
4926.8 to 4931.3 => 13.13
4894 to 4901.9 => 12.69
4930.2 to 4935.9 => 13.22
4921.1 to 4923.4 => 13.55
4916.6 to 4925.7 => 13.21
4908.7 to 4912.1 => 12.76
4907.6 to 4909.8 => 12.75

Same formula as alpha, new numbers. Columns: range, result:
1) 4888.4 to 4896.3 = 12.93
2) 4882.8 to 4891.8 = 13.31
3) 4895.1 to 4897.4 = 12.77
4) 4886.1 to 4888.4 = 13.37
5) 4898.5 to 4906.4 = 12.71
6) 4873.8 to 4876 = 12.53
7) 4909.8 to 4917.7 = 12.82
